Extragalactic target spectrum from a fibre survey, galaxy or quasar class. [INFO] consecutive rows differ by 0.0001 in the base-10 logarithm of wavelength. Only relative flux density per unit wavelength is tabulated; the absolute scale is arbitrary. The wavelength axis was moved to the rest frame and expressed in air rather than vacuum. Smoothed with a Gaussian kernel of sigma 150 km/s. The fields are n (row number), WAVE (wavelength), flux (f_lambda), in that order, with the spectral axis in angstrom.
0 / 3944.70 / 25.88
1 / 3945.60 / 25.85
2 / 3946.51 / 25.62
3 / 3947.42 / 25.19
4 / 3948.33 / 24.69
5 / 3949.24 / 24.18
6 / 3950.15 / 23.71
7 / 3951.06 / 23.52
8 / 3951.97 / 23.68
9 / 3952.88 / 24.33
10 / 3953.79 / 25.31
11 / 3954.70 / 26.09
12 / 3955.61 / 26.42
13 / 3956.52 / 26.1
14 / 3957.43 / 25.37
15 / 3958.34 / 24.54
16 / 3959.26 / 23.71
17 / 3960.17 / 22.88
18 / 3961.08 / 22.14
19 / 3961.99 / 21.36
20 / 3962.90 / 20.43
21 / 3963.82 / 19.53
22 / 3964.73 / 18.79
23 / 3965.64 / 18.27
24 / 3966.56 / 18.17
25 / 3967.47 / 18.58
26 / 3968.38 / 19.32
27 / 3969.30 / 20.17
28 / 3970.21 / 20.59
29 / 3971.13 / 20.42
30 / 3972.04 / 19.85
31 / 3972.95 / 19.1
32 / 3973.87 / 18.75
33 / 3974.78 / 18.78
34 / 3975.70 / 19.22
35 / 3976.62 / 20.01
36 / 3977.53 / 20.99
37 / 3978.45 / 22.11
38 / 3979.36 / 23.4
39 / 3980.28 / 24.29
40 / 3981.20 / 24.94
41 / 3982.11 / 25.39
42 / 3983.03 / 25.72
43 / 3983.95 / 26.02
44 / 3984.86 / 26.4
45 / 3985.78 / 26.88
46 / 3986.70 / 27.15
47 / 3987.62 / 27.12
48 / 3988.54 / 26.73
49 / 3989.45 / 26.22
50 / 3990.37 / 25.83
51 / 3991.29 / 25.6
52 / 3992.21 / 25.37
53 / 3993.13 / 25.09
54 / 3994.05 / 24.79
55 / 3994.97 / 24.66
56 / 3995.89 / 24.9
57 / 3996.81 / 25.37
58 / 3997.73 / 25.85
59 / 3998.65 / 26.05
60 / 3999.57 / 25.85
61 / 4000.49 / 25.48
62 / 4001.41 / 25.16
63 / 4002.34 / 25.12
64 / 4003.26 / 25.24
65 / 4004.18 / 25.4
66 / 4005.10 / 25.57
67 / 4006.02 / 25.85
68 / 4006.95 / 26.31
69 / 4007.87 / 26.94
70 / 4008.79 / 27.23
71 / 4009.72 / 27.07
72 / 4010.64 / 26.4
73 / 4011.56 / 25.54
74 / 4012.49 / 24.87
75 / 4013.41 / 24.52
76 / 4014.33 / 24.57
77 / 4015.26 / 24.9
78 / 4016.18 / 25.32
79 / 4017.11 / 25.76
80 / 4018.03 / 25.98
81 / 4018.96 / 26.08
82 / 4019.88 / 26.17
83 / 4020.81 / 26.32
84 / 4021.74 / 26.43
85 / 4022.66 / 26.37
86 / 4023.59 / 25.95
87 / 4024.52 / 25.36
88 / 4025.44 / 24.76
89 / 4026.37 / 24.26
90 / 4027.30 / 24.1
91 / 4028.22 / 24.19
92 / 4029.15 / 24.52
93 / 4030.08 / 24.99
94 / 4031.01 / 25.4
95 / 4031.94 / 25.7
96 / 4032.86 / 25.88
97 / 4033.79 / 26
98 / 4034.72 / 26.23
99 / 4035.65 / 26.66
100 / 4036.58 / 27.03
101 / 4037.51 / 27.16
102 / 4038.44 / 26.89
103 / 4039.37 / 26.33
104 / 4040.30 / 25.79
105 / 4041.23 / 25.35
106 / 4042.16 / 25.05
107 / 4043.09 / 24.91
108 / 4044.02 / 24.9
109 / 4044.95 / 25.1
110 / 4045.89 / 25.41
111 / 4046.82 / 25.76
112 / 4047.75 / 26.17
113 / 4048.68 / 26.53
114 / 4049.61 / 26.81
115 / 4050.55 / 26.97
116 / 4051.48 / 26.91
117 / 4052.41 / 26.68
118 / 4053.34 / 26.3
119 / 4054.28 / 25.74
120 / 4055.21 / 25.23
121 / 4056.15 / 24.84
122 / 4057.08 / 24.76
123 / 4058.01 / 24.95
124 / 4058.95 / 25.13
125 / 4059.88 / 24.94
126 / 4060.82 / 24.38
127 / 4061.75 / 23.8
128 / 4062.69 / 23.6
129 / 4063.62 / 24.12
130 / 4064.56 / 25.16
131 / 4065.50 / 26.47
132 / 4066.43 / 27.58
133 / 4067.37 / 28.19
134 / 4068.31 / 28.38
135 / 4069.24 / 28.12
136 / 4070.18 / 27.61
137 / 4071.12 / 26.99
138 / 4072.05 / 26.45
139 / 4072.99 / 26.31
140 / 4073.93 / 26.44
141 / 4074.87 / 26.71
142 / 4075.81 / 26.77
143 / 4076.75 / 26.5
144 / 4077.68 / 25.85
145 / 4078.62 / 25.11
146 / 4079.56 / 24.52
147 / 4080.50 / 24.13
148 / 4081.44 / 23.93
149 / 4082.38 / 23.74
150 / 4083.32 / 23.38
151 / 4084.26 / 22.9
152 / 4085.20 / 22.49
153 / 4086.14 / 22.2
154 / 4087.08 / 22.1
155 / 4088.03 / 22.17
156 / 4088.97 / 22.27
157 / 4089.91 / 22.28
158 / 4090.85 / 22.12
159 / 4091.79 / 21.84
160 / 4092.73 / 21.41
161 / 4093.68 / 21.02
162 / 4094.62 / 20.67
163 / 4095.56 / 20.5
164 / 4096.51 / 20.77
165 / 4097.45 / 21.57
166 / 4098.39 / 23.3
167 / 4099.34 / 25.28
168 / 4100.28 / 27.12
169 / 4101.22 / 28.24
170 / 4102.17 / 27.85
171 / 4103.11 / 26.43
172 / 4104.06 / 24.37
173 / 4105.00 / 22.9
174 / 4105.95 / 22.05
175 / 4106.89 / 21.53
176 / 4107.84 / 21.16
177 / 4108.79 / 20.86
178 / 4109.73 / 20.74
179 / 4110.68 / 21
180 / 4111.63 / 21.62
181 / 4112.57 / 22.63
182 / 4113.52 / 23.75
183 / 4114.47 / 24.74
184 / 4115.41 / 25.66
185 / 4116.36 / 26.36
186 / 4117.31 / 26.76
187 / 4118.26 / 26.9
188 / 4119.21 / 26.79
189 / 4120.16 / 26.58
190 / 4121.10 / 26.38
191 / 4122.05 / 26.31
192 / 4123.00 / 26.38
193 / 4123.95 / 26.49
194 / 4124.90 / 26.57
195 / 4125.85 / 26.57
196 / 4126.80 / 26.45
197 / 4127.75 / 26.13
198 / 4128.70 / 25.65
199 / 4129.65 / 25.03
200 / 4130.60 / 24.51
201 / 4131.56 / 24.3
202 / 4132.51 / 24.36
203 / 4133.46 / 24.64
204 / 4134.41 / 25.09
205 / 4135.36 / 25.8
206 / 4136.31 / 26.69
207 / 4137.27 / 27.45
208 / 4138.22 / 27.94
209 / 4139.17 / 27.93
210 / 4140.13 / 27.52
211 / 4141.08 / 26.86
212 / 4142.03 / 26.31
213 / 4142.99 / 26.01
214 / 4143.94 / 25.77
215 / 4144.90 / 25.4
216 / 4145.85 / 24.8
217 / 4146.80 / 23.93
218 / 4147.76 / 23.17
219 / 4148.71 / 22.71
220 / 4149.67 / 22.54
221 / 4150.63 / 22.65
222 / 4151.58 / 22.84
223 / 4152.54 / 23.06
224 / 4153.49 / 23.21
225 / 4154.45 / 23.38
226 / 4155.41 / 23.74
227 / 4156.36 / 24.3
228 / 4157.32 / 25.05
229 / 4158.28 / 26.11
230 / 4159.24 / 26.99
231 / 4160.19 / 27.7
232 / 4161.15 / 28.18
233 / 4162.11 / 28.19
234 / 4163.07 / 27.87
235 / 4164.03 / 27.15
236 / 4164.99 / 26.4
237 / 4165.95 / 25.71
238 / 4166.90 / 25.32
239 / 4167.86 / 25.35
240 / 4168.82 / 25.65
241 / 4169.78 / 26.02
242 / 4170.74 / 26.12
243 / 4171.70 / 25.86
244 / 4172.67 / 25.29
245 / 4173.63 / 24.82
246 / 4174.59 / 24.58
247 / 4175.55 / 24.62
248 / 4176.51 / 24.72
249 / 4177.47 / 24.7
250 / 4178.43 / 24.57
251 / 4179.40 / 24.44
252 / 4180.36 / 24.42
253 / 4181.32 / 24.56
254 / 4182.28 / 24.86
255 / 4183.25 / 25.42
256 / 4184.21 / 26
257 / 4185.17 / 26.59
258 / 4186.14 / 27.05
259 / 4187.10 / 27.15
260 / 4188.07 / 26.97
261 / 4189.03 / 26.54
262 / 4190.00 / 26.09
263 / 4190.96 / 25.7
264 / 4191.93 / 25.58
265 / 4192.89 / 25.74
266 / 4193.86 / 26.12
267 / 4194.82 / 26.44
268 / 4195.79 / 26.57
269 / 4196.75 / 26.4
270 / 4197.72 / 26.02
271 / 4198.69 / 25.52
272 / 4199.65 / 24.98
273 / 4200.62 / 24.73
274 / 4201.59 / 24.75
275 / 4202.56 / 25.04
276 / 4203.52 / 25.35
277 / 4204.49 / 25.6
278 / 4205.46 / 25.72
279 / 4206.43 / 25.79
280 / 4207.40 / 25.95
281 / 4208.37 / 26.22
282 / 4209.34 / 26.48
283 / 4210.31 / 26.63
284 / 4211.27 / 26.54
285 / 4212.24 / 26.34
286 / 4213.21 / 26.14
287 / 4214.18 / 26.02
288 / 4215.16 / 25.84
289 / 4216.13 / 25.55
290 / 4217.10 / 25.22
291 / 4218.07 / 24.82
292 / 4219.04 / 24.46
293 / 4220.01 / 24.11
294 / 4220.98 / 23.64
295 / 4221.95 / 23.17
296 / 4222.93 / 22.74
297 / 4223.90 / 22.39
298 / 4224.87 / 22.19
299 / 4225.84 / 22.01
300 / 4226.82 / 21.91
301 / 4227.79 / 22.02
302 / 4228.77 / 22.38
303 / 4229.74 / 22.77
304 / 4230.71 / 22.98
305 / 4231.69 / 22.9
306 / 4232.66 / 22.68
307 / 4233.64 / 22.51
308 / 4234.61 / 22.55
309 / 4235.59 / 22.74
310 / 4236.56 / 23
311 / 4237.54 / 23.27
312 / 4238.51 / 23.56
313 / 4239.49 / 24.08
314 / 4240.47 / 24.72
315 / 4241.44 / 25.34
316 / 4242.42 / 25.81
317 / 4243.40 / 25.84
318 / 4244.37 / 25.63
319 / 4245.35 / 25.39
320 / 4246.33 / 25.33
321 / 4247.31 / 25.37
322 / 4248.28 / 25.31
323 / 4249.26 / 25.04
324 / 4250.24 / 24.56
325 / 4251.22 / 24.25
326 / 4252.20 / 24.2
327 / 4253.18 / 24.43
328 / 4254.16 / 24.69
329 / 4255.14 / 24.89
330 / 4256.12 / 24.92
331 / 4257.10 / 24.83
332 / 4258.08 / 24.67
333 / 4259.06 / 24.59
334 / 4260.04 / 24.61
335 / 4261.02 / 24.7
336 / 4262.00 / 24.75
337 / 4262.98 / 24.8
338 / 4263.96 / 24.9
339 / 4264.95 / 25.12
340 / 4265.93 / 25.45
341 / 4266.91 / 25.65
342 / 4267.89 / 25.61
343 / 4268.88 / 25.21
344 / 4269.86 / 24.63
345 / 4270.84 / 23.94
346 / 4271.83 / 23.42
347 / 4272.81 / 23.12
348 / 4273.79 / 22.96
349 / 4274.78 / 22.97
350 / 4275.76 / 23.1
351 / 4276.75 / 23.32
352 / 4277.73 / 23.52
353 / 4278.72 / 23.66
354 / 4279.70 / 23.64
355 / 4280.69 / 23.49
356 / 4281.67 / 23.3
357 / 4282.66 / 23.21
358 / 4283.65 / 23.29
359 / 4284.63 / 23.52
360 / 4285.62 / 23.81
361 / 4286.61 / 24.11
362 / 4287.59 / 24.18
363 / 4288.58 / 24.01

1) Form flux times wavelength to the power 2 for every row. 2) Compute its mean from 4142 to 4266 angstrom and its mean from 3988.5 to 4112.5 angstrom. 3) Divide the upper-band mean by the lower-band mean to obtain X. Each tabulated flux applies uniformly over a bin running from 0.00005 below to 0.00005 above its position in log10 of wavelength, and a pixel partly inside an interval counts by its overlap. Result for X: 1.07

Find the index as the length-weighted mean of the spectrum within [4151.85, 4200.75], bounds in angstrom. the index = 25.7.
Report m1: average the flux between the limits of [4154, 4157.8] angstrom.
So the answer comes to 24.1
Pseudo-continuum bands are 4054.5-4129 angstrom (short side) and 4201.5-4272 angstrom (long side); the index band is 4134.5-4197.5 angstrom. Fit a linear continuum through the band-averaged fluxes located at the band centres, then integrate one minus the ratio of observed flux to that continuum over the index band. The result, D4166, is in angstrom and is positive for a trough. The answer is -2.7 angstrom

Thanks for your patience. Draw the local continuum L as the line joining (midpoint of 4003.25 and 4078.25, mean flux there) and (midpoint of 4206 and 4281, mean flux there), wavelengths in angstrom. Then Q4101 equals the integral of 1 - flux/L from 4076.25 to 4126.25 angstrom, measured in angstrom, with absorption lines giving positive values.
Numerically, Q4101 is 2.9 angstrom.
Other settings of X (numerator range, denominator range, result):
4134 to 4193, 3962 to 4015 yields 1.17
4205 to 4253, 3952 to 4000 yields 1.18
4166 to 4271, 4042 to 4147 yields 1.06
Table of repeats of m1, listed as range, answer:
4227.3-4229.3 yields 22.2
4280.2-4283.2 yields 23.3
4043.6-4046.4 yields 25.1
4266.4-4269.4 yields 25.5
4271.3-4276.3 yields 23.1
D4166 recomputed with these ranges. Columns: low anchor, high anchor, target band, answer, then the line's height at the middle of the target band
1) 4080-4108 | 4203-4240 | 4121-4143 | -2.6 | 23.4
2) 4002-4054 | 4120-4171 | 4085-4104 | 1.9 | 25.7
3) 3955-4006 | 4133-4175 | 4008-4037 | -2.1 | 23.9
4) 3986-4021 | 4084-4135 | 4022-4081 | -2.0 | 25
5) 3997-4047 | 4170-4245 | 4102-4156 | 0.8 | 25.2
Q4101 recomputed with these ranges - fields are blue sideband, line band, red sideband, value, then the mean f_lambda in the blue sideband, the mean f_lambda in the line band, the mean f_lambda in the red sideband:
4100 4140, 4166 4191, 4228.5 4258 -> -0.8 angstrom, 25.2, 25.5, 24.2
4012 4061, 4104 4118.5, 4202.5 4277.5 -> 1.1 angstrom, 25.6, 23.2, 24.4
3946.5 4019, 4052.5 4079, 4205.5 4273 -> -2.0 angstrom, 24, 26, 24.5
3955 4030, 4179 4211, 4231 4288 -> -2.1 angstrom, 24.1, 25.8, 24.2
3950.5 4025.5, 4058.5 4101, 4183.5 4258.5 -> 0.1 angstrom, 24.1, 24.4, 24.8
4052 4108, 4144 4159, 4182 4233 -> 0.5 angstrom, 24.5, 23.9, 25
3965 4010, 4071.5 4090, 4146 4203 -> 0.2 angstrom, 23.8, 24.4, 25.4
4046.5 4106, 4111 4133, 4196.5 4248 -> -0.7 angstrom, 24.8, 25.5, 24.5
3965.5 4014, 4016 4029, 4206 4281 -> -0.8 angstrom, 24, 25.5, 24.3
